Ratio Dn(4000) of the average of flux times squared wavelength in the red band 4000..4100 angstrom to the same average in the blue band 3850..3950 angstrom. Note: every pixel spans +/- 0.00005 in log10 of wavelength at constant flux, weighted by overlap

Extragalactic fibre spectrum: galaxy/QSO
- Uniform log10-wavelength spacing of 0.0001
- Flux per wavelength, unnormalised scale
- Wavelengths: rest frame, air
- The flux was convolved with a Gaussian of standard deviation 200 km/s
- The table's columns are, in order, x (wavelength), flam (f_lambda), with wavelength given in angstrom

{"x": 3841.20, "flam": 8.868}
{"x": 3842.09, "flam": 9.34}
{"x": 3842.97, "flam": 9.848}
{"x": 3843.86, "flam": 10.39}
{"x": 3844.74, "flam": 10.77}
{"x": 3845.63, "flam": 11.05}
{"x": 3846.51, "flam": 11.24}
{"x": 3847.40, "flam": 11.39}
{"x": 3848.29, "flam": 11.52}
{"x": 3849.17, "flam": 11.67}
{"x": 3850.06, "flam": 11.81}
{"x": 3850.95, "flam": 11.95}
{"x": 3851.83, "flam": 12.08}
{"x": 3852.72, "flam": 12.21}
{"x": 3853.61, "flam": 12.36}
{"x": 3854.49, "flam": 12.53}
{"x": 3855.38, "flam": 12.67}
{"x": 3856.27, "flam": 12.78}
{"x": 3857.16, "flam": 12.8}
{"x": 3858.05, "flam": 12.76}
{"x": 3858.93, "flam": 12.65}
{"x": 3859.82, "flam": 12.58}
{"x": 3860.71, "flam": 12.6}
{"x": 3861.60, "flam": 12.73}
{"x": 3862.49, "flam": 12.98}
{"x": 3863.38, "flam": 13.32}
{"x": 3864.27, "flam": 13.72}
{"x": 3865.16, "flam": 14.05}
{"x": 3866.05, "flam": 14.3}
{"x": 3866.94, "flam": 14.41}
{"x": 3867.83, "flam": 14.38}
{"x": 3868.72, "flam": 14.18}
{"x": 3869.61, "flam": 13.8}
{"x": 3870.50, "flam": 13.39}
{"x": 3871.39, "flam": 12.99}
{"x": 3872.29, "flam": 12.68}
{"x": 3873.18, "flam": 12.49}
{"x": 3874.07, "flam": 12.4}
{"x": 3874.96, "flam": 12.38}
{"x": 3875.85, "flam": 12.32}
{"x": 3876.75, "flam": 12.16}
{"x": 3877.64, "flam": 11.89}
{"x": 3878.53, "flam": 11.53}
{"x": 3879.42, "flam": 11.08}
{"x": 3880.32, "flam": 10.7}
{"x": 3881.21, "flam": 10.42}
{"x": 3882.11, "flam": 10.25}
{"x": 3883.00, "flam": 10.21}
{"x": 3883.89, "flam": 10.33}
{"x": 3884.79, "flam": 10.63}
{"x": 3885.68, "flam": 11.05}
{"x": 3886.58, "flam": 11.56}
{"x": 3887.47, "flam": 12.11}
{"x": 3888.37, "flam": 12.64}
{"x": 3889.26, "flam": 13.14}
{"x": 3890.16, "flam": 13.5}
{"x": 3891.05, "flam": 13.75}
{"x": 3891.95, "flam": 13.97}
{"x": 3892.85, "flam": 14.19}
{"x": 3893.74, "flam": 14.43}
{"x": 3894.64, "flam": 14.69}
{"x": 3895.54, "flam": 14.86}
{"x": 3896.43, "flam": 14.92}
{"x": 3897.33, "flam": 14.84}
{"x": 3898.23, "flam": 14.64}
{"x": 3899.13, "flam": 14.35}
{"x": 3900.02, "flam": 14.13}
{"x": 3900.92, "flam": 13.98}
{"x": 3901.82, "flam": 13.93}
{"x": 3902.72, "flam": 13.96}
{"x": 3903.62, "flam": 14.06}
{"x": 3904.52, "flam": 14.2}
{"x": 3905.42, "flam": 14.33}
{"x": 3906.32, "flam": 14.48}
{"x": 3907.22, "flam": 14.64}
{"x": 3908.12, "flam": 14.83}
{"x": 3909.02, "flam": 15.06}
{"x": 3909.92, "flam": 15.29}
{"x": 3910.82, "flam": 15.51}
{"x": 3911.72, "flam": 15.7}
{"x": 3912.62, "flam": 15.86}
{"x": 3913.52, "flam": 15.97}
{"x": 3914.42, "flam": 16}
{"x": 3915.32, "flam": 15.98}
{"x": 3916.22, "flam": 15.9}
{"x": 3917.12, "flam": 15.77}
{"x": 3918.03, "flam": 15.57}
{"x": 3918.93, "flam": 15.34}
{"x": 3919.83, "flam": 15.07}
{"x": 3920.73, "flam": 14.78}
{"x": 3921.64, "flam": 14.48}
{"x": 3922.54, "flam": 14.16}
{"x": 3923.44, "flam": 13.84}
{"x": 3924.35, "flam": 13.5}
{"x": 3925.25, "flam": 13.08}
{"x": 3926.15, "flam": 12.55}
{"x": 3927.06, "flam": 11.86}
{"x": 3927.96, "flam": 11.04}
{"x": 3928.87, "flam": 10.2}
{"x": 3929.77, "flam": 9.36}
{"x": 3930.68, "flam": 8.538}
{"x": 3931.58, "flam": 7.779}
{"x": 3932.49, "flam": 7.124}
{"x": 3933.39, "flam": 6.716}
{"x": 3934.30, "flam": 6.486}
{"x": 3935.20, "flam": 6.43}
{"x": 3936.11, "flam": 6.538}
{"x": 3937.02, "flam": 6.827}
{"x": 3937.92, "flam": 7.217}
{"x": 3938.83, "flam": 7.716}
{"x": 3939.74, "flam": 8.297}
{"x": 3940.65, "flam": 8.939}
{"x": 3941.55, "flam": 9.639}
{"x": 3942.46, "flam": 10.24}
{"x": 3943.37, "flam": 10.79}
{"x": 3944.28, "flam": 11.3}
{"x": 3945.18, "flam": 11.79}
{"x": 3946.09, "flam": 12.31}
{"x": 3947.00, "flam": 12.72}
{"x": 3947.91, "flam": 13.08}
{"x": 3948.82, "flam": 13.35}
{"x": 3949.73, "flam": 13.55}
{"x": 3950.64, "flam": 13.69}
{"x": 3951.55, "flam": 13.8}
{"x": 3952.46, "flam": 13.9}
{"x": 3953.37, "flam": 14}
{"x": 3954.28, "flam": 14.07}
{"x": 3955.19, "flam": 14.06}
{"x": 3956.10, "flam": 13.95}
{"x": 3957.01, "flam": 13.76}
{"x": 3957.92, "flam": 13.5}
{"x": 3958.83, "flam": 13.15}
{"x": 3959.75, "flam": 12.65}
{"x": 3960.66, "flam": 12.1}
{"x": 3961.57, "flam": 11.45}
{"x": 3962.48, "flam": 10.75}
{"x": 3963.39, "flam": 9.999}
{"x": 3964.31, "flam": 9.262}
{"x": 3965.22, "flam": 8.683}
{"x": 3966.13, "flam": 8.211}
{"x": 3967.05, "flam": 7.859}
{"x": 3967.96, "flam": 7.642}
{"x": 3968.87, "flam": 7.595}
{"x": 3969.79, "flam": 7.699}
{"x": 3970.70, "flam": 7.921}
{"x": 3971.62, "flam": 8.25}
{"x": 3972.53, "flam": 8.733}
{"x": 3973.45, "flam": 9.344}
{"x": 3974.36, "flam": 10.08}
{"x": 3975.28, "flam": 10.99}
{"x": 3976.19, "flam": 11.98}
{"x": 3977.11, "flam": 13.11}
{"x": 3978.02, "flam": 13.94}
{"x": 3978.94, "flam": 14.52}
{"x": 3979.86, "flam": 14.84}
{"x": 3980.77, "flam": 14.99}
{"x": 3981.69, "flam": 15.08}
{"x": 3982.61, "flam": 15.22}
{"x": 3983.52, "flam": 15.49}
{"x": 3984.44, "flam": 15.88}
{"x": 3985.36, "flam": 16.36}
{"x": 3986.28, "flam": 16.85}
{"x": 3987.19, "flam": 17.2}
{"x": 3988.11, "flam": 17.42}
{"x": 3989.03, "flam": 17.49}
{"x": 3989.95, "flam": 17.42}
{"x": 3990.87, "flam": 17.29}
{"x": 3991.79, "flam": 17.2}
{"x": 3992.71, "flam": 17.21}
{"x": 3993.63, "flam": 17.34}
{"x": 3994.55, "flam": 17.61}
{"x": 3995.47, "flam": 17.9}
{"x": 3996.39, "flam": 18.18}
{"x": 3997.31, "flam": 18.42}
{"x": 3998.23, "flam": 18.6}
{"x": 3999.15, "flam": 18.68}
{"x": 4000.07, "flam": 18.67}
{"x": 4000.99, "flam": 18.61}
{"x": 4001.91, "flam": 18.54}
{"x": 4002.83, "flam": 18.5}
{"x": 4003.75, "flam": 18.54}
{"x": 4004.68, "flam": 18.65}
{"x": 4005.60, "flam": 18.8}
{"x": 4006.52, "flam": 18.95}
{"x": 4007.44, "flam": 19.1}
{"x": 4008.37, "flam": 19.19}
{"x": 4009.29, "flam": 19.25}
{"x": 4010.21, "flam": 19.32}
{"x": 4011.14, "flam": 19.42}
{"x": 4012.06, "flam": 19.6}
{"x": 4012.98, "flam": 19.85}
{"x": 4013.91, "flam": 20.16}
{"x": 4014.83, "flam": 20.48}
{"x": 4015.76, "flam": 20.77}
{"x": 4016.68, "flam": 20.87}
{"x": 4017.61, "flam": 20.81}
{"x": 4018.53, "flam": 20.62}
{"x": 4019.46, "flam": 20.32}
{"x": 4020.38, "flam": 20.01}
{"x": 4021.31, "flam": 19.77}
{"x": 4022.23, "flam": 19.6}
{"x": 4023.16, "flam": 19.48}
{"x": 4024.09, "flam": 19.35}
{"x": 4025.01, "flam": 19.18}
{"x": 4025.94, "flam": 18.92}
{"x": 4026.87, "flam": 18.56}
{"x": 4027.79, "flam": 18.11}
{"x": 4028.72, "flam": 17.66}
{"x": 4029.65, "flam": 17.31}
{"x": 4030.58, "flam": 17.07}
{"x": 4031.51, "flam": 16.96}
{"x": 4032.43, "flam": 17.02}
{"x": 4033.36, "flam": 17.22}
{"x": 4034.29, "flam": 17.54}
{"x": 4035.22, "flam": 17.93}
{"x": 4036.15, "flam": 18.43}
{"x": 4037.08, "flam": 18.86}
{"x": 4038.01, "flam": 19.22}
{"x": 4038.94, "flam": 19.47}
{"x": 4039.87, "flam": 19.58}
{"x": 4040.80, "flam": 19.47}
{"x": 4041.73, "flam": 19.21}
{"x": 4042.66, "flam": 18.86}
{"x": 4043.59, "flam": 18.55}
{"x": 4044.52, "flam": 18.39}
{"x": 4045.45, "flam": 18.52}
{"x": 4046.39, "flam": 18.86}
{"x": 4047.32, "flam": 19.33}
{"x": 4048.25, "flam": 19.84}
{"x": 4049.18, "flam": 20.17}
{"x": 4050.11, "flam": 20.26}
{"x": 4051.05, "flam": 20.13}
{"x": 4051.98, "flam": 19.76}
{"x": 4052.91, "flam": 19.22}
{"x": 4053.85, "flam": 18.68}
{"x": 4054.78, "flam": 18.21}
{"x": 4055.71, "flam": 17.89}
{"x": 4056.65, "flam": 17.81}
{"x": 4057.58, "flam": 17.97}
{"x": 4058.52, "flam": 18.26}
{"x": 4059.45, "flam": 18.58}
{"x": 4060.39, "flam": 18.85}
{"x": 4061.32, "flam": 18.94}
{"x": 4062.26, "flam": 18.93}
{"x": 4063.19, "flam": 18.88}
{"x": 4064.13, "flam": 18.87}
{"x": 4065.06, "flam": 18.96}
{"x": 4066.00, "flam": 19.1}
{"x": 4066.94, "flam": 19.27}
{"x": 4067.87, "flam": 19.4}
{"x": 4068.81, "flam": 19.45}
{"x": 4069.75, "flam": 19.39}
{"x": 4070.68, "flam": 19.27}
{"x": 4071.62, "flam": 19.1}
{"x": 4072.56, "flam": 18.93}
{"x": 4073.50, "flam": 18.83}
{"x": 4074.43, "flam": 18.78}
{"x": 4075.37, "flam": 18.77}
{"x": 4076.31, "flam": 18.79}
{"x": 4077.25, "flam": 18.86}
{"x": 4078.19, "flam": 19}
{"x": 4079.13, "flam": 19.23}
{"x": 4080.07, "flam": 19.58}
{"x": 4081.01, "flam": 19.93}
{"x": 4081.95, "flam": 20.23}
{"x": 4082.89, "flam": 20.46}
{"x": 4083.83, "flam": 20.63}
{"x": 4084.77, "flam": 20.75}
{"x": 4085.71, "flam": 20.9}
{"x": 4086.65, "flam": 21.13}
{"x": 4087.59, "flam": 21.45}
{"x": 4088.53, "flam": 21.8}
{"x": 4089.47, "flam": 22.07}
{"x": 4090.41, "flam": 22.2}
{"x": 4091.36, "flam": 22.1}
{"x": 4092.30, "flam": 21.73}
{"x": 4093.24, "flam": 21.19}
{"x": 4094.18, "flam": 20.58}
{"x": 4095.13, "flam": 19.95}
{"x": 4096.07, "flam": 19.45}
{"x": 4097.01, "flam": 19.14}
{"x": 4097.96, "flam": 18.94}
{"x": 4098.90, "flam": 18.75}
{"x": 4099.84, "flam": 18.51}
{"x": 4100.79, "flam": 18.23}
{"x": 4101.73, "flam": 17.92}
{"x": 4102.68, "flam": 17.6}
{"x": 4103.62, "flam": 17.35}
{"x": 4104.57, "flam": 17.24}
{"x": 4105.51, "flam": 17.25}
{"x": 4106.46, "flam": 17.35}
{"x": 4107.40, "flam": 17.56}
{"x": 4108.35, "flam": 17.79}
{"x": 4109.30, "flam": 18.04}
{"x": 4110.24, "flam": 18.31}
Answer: 1.66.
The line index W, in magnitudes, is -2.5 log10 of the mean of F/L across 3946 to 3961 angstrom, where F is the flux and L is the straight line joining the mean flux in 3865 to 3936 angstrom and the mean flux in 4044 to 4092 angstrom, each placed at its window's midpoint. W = 0.12 mag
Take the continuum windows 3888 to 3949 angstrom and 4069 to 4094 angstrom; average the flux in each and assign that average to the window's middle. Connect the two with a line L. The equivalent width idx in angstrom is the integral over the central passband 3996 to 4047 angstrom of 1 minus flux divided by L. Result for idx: -4.6 angstrom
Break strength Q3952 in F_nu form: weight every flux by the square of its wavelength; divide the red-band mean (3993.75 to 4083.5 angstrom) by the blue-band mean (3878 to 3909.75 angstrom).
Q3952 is 1.55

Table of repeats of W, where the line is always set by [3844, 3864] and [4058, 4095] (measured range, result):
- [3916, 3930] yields 0.08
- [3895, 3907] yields -0.04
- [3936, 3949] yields 0.45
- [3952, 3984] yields 0.35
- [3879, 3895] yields 0.10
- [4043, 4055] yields -0.02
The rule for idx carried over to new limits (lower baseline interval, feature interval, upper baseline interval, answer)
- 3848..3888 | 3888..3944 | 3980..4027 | 6.48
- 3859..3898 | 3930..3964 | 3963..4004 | 7.19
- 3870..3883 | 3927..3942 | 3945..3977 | 4.32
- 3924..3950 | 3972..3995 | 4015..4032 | 0.12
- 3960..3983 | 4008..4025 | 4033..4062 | -4.78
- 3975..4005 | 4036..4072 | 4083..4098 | 0.62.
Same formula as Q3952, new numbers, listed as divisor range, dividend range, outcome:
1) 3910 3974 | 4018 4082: 1.74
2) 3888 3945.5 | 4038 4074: 1.61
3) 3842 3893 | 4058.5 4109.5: 1.76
